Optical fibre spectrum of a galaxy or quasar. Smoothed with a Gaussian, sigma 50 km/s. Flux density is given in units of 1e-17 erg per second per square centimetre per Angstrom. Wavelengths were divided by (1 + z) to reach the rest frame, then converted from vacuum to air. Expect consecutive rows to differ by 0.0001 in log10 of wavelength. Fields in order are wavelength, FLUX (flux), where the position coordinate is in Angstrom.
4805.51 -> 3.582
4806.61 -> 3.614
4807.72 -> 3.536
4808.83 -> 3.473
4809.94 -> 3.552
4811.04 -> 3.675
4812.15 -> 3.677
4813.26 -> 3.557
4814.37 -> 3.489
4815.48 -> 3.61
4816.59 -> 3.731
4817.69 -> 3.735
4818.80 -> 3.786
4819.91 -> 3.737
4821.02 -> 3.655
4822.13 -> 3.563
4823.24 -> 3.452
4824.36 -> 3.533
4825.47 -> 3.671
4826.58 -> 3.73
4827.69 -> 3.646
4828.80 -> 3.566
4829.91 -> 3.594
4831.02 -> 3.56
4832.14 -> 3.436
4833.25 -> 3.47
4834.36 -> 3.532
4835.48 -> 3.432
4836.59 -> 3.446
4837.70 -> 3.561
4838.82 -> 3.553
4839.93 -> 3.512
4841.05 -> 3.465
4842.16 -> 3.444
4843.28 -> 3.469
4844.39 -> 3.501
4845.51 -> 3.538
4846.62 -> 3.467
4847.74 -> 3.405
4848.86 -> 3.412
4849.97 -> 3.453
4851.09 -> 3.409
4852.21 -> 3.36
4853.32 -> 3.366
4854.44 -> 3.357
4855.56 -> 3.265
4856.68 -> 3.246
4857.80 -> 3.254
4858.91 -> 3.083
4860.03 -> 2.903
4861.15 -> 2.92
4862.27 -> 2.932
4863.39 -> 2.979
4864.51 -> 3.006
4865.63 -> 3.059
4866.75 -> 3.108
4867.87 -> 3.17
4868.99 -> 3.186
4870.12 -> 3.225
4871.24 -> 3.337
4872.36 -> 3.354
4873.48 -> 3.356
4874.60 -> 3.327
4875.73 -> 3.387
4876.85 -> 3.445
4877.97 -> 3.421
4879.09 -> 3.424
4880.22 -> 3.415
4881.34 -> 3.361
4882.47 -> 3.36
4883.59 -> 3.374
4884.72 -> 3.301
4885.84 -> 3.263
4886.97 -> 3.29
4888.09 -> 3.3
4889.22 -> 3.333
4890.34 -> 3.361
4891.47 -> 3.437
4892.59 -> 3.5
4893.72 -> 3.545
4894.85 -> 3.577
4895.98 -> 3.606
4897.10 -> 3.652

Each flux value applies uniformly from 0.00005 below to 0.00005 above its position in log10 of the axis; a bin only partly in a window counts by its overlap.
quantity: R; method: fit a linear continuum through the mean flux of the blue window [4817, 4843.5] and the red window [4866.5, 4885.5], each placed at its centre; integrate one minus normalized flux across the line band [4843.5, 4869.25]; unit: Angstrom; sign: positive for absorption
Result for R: 1.5 Angstrom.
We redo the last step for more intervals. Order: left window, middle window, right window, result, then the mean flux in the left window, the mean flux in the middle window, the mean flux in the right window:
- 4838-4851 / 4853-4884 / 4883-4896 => 1.8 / 3.47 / 3.23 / 3.4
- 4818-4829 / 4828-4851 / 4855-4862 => -0.7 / 3.64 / 3.49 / 3.11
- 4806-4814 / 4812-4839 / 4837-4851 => -0.4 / 3.58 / 3.59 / 3.48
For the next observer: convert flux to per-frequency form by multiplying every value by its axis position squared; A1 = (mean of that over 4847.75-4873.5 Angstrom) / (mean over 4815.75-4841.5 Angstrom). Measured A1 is 0.9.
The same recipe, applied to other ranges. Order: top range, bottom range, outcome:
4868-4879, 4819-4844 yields 0.96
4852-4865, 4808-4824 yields 0.88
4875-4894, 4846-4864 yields 1.06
